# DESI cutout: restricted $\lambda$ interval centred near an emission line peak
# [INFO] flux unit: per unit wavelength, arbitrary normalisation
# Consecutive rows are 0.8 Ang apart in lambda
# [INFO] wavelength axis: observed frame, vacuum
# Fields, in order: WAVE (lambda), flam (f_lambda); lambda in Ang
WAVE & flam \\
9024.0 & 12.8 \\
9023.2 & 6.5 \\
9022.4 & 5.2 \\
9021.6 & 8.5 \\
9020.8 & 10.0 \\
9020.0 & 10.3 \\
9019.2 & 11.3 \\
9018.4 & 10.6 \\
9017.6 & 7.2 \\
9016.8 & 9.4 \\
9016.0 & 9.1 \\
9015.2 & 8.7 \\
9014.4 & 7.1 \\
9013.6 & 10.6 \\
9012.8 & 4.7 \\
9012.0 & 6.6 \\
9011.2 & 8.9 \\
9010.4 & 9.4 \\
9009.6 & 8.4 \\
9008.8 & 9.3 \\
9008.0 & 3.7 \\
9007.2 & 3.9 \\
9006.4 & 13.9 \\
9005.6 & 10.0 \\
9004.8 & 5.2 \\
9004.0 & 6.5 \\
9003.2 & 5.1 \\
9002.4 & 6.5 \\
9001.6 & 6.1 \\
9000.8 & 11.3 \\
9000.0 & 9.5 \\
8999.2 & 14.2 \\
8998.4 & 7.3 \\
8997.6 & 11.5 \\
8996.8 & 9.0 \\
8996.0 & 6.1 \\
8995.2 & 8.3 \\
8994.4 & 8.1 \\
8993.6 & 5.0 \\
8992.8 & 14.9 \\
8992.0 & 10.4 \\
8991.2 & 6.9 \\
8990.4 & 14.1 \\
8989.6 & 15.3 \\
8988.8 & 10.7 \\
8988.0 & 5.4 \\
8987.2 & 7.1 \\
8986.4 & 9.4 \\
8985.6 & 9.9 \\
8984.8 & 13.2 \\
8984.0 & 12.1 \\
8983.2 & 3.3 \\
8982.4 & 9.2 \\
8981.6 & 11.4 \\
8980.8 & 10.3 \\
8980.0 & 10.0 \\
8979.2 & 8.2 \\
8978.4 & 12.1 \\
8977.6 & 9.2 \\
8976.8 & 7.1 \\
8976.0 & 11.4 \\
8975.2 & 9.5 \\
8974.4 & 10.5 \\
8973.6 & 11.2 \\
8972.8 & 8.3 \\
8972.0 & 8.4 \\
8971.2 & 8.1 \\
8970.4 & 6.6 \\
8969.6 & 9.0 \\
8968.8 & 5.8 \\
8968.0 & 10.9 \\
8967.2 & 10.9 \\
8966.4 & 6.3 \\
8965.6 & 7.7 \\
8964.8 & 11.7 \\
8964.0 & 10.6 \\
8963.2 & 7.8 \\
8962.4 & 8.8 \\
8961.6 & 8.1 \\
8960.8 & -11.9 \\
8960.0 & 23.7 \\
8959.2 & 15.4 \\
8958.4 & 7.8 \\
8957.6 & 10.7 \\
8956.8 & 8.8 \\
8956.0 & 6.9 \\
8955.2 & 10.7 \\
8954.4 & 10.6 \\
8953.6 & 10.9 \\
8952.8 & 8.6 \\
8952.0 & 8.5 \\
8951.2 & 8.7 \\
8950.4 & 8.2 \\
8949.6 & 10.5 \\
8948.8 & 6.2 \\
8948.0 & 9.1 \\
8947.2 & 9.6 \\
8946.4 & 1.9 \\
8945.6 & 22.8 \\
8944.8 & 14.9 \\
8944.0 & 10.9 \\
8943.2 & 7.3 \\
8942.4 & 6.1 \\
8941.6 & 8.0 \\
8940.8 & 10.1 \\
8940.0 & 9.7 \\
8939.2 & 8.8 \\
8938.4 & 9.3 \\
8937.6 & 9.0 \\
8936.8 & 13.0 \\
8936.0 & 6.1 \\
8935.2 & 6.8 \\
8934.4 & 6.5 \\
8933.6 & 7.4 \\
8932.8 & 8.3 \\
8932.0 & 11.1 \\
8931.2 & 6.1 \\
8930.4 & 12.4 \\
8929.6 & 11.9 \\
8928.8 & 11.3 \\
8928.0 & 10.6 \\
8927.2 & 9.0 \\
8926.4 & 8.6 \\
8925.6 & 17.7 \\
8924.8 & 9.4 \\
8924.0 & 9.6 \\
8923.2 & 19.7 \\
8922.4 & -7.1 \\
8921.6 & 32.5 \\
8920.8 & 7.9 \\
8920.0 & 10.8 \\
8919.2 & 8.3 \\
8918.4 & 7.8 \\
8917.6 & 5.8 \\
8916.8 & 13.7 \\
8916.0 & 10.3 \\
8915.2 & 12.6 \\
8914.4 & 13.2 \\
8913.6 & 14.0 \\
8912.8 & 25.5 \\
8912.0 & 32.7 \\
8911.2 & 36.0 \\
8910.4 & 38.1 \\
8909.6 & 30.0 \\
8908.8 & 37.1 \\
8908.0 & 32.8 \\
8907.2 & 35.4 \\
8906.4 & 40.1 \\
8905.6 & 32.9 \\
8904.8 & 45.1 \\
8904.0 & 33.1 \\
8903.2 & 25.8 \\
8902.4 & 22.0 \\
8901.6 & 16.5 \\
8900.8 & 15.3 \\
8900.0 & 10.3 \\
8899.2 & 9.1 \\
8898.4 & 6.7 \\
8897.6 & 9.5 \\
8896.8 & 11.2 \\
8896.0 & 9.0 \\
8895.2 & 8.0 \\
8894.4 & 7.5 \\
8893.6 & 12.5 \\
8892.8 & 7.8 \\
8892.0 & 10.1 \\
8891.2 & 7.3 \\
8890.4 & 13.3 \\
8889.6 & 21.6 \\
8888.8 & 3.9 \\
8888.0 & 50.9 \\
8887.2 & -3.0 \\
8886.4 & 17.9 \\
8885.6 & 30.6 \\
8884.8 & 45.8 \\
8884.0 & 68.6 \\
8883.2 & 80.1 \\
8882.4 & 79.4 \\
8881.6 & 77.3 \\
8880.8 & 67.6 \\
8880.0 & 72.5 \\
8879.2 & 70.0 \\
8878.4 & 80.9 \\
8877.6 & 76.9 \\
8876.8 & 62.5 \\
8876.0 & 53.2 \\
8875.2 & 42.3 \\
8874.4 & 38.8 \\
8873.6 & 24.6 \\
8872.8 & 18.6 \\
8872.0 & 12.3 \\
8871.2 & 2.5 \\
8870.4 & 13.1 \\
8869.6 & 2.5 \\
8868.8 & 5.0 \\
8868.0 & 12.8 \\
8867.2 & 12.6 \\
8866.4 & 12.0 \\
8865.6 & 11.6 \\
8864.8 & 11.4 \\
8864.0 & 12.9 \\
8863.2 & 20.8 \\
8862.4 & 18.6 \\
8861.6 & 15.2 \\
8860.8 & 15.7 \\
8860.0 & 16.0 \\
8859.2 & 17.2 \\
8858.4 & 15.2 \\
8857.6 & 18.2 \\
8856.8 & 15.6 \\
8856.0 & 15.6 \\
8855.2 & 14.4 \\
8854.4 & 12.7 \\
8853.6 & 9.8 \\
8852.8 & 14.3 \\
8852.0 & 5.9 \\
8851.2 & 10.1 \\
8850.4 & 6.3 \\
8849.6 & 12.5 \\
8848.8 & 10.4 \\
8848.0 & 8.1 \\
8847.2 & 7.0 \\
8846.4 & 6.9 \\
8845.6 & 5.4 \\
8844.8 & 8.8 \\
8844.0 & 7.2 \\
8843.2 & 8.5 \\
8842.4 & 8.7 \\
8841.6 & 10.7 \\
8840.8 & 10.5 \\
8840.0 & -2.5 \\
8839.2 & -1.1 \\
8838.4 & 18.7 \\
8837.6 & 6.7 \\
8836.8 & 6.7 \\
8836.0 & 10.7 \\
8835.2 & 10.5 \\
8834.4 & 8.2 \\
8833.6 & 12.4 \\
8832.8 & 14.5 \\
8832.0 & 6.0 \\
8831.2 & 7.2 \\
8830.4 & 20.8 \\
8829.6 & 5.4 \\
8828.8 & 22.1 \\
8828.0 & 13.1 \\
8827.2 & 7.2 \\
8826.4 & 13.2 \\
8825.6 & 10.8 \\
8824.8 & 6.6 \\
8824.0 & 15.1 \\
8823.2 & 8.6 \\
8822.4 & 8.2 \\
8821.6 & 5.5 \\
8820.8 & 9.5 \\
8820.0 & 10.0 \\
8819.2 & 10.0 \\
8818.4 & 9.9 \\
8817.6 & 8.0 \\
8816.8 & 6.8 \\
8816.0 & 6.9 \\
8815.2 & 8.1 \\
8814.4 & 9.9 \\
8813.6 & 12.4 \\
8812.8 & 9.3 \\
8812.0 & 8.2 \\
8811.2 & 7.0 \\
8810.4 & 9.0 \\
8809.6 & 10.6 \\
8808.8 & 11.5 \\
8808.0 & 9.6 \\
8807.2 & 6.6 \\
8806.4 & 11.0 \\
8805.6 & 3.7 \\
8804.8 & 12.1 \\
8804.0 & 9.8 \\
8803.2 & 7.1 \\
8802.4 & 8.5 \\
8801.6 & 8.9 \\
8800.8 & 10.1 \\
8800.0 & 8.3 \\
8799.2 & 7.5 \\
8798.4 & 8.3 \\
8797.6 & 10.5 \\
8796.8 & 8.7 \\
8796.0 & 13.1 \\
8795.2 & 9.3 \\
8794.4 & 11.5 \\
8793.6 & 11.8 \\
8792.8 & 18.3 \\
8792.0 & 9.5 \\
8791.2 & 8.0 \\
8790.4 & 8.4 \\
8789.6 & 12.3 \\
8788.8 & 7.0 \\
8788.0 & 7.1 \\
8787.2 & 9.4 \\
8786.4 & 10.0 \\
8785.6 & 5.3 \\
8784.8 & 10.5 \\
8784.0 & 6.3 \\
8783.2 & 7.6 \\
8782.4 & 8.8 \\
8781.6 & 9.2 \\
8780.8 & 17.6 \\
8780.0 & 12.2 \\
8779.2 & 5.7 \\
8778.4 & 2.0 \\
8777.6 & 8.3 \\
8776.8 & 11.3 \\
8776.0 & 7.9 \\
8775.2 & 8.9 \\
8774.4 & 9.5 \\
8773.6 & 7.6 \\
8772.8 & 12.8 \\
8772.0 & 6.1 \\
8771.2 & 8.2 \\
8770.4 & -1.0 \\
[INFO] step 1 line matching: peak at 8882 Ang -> H-alpha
